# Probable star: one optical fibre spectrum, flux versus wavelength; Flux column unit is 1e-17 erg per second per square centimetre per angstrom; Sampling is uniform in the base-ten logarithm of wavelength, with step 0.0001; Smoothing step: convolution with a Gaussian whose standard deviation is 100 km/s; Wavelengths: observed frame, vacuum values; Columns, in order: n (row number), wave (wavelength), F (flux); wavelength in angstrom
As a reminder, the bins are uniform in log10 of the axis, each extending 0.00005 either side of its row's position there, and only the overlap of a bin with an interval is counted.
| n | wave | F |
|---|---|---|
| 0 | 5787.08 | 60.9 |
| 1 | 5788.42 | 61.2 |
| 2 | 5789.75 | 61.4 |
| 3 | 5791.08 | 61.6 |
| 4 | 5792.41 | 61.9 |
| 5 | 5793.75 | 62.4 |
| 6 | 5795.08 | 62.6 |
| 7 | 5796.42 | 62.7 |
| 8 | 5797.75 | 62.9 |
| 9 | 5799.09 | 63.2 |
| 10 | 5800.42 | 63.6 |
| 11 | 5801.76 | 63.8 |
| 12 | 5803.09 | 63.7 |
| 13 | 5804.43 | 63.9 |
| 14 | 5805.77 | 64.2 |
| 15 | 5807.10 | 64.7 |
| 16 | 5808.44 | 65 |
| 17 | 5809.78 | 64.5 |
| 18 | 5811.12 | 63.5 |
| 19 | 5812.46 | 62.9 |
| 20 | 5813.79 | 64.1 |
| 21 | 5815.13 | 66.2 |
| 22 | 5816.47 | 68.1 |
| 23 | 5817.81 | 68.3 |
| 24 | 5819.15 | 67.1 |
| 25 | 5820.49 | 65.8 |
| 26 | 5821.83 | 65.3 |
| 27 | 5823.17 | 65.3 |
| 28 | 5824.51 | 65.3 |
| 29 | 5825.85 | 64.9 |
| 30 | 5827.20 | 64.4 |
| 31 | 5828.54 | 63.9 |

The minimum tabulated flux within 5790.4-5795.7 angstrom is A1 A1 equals 61.6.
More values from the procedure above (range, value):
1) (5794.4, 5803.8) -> 62.6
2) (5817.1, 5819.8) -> 67.1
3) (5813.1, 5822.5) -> 64.1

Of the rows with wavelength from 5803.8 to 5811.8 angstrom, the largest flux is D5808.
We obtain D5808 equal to 65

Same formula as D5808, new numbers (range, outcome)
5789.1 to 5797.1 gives 62.7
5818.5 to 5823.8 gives 67.1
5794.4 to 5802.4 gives 63.8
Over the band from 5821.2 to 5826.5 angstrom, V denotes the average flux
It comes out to 65.2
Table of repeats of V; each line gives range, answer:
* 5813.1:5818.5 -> 66.7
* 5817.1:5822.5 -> 66.6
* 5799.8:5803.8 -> 63.7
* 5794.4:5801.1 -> 63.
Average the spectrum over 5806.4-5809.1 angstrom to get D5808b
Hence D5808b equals 64.9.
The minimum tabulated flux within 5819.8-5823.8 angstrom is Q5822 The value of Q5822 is 65.3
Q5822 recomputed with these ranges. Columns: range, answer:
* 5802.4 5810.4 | 63.7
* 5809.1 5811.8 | 63.5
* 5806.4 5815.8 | 62.9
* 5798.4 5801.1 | 63.2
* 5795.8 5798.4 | 62.7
